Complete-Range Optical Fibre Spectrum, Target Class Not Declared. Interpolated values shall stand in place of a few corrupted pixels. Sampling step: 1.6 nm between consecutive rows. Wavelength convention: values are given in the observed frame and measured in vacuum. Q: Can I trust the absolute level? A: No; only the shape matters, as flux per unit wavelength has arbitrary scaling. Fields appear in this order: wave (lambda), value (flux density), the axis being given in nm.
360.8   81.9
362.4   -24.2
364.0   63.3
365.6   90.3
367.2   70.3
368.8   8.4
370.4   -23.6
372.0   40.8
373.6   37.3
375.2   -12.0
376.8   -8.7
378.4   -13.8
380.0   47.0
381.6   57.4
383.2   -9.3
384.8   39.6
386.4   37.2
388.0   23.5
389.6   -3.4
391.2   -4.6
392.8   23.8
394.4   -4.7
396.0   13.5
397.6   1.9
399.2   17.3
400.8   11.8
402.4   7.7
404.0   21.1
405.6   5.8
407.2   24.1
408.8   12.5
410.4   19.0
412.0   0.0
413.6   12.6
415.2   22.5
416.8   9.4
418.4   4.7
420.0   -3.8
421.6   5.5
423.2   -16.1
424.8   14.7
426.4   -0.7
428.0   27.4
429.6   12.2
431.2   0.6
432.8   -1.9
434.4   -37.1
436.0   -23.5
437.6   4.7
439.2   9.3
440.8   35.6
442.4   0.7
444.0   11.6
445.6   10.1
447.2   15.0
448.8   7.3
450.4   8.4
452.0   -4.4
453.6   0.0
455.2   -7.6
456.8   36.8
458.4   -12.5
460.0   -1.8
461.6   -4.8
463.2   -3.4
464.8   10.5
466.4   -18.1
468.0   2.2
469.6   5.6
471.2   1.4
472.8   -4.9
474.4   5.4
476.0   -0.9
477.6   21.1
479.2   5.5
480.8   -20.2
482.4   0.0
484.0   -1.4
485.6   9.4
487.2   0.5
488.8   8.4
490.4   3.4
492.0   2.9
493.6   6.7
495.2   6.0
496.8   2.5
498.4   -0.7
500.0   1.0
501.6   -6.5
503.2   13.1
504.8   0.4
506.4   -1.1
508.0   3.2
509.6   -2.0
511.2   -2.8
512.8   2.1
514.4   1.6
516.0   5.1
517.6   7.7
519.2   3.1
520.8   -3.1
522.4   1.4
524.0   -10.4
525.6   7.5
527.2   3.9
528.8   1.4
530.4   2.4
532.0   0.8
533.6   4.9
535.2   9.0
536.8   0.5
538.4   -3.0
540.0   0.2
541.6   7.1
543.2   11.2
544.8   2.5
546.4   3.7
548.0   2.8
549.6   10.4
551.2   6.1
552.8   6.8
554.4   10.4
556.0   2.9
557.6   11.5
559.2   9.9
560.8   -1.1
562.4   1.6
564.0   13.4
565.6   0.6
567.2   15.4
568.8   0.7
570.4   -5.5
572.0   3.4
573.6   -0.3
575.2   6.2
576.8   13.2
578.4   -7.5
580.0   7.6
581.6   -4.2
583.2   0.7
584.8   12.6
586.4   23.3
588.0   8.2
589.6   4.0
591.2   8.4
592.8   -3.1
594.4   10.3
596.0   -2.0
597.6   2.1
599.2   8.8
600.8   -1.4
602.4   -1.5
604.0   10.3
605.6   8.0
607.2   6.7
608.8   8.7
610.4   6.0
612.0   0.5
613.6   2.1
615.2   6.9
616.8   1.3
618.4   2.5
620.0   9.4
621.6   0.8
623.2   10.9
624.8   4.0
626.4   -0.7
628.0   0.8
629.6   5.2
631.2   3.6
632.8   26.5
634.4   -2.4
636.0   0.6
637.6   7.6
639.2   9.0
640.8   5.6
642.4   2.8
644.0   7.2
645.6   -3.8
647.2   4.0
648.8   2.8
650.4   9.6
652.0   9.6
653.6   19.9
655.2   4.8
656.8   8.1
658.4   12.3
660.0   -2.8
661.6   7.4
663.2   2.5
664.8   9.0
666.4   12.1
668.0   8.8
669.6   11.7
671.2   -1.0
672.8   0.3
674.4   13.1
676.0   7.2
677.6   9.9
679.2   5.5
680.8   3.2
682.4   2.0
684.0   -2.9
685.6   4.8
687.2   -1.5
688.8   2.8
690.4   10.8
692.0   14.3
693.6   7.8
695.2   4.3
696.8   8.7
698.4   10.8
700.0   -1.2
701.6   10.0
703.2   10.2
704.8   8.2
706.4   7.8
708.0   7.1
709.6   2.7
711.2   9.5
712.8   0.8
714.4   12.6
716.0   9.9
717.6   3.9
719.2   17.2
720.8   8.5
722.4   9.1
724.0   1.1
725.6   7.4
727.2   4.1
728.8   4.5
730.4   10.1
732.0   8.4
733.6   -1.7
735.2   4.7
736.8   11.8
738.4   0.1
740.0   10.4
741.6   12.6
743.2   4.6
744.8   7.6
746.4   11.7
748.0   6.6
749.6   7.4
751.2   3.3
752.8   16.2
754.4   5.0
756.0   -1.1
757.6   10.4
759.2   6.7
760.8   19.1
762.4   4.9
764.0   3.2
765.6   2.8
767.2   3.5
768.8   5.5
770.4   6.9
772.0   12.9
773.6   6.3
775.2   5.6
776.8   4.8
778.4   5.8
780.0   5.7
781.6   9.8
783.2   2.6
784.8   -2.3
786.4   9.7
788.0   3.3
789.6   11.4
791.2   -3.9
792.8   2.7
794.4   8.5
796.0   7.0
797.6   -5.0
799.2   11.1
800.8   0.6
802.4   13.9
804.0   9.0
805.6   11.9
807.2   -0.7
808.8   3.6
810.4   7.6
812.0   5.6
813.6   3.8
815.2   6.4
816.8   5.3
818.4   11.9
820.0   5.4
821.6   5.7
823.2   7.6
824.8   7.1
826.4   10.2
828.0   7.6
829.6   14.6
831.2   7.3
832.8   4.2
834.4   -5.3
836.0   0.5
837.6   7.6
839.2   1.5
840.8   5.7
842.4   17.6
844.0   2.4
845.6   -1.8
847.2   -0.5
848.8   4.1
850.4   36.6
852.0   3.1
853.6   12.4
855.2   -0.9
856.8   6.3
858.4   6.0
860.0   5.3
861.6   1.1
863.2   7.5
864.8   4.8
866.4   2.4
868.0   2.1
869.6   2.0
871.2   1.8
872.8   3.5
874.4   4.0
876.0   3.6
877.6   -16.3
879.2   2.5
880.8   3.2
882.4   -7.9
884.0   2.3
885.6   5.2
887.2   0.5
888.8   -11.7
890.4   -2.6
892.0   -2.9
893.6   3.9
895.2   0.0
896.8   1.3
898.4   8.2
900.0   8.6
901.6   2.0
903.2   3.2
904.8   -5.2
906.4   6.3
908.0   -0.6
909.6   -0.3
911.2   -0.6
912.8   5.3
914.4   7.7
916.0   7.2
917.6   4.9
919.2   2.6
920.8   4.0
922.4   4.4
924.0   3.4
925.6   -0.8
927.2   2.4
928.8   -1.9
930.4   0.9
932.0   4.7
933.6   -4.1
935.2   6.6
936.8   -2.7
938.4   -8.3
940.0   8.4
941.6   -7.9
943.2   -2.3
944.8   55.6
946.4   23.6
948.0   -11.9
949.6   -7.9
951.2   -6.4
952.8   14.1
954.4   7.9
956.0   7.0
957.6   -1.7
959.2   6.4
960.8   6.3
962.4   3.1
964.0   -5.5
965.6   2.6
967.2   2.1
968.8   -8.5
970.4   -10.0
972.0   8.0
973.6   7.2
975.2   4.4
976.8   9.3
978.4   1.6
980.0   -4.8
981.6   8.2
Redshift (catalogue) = 0.698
